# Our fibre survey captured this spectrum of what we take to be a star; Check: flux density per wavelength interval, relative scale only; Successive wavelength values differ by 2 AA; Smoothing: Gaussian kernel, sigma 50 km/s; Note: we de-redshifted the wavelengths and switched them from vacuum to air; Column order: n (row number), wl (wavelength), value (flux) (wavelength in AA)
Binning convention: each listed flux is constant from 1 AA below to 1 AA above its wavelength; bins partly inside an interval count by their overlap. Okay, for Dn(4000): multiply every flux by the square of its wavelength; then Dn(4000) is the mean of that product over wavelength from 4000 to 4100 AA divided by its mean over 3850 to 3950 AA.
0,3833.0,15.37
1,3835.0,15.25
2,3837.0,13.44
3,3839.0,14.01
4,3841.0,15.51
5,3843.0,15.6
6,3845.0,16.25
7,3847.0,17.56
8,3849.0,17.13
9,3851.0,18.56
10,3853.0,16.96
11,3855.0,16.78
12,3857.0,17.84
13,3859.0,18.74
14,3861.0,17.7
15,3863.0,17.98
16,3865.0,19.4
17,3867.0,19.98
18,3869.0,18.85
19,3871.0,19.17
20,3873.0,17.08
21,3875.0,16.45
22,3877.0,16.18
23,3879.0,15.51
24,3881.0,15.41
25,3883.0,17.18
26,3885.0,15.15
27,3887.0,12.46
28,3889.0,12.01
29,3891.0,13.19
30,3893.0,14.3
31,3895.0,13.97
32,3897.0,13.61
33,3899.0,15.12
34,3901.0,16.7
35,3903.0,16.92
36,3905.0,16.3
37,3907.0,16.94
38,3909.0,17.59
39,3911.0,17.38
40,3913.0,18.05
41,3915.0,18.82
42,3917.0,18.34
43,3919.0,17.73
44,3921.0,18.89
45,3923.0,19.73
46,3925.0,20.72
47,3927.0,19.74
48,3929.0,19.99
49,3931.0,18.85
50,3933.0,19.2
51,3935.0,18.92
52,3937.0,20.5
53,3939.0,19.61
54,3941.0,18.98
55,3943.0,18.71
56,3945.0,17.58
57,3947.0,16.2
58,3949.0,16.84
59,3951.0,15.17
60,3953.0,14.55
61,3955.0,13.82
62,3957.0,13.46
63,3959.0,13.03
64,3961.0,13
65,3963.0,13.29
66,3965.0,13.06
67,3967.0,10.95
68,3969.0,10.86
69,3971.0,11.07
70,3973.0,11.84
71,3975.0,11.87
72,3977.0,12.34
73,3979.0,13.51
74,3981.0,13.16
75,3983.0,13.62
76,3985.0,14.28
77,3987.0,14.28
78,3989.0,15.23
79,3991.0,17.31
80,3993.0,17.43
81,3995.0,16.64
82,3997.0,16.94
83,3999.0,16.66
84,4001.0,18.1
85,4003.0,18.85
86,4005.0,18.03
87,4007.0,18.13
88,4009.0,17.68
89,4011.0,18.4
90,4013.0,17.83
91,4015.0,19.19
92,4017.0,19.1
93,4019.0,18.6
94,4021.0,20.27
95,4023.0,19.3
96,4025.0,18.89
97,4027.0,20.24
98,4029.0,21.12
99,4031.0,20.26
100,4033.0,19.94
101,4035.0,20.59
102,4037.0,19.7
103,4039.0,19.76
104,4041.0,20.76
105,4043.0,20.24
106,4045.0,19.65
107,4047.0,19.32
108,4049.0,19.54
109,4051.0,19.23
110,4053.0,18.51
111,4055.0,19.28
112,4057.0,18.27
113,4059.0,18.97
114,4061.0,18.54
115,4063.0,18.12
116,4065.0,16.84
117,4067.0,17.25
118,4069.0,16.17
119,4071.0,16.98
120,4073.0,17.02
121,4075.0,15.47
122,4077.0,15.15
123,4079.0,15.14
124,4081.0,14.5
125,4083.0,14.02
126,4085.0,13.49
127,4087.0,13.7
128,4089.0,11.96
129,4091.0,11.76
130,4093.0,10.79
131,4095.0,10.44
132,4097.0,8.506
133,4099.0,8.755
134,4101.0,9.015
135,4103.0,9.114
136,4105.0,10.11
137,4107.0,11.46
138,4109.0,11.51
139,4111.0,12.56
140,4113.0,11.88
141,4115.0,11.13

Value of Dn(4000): 1.07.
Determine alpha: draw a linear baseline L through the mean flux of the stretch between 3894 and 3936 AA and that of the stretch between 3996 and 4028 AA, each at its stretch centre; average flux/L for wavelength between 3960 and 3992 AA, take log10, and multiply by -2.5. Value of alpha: 0.36 mag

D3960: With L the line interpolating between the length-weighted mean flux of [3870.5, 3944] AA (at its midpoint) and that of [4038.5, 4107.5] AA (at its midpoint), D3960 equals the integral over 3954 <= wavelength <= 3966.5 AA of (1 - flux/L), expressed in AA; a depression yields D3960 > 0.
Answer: 2.6 AA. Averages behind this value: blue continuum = 17.2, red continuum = 15.4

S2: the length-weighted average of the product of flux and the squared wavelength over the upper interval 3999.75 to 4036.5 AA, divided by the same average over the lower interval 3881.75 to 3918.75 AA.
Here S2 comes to 1.28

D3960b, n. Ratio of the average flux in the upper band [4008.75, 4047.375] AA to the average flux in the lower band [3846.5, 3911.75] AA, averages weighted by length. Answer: 1.2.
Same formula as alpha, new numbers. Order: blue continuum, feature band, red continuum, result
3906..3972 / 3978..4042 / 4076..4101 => -0.231 mag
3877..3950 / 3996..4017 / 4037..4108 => -0.121 mag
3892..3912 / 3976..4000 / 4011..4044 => 0.220 mag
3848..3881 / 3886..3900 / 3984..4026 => 0.292 mag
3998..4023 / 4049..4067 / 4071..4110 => -0.239 mag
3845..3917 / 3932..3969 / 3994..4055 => 0.129 mag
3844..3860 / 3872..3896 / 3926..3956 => 0.182 mag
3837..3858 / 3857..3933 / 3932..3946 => 0.043 mag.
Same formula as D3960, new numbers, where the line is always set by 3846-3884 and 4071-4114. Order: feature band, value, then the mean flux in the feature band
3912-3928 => -2.6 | 19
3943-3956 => -0.2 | 15.9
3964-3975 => 2.6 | 11.6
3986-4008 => -3.8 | 17.1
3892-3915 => 0.7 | 16.2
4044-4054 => -4.4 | 19.2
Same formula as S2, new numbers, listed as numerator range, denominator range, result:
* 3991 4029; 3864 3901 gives 1.24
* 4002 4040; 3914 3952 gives 1.08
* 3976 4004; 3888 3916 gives 1.03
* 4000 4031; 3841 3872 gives 1.15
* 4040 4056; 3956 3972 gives 1.65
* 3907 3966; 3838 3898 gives 1.10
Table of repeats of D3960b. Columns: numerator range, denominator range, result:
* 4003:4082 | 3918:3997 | 1.17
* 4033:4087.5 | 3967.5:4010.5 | 1.17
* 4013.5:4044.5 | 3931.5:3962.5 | 1.19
